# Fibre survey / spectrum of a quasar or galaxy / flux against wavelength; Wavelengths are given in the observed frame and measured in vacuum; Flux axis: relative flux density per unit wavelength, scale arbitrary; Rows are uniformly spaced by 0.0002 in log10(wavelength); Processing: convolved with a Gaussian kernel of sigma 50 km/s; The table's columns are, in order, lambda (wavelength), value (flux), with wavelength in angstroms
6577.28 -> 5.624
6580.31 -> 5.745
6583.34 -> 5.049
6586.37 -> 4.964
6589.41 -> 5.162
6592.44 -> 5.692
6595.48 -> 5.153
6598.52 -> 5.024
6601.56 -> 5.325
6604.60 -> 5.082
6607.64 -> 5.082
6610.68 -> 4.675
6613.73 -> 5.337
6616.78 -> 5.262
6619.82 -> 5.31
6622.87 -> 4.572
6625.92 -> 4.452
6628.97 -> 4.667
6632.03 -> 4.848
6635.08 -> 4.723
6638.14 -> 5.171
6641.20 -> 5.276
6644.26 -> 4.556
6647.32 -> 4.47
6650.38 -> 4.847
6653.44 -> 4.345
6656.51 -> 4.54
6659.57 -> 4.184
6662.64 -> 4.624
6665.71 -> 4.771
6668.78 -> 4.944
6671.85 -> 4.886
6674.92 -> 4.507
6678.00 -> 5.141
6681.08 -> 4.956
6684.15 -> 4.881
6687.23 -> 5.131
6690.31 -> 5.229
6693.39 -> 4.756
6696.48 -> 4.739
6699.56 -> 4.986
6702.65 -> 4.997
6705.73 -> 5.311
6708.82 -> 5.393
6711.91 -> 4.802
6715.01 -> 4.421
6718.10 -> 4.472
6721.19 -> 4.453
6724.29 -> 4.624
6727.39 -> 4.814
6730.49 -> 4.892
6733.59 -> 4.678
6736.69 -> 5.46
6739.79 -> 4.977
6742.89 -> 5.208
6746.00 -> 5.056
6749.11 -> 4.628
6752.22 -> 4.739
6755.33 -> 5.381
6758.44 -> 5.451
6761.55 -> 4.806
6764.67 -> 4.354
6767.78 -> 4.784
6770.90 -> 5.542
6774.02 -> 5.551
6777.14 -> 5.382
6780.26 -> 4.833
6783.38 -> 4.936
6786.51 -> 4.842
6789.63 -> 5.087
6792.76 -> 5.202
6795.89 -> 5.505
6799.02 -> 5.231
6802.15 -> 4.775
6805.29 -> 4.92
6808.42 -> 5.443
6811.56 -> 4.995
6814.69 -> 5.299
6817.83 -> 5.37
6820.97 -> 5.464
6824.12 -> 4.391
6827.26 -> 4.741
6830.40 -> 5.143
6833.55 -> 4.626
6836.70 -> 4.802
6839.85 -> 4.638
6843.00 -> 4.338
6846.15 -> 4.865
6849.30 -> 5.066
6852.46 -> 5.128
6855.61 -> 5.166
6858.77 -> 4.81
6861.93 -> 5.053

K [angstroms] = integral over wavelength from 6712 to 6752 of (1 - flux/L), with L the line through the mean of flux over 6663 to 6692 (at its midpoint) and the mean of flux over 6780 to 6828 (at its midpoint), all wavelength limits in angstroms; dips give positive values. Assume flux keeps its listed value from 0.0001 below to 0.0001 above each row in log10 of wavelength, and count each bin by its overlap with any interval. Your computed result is 1.5 angstroms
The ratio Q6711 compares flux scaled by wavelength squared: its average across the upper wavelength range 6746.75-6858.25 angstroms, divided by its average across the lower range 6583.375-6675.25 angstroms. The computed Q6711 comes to 1.1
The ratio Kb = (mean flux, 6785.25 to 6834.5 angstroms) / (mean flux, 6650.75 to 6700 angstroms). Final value 1.06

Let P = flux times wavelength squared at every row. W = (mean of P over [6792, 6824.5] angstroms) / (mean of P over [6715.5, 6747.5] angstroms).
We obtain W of 1.09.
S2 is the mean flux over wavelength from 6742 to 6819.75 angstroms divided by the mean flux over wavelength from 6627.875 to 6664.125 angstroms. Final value 1.09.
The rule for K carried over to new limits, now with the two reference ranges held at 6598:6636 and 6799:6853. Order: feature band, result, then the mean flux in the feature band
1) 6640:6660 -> 1.36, 4.62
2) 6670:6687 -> 0.19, 4.9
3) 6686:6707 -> -0.28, 5.02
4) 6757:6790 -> -0.68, 5.05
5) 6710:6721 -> 0.82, 4.58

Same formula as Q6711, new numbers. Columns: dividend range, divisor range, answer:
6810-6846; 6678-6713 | 1.01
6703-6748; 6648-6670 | 1.09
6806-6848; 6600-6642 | 1.05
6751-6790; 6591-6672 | 1.08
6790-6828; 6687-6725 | 1.08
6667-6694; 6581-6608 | 0.98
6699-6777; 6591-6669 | 1.05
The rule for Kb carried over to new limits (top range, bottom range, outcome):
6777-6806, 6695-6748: 1.03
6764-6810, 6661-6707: 1.04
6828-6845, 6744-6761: 0.94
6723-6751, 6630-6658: 1.04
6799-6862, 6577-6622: 0.95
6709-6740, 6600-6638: 0.96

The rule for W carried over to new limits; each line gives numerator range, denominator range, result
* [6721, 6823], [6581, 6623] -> 1.03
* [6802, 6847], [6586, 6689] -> 1.06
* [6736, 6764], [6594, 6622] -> 1.03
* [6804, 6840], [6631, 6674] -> 1.11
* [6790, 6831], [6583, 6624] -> 1.06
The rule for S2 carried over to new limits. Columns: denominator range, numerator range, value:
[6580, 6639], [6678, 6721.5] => 0.97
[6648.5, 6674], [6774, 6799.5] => 1.11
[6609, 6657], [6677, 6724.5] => 1.02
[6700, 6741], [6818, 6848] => 0.99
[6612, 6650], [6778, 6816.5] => 1.04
